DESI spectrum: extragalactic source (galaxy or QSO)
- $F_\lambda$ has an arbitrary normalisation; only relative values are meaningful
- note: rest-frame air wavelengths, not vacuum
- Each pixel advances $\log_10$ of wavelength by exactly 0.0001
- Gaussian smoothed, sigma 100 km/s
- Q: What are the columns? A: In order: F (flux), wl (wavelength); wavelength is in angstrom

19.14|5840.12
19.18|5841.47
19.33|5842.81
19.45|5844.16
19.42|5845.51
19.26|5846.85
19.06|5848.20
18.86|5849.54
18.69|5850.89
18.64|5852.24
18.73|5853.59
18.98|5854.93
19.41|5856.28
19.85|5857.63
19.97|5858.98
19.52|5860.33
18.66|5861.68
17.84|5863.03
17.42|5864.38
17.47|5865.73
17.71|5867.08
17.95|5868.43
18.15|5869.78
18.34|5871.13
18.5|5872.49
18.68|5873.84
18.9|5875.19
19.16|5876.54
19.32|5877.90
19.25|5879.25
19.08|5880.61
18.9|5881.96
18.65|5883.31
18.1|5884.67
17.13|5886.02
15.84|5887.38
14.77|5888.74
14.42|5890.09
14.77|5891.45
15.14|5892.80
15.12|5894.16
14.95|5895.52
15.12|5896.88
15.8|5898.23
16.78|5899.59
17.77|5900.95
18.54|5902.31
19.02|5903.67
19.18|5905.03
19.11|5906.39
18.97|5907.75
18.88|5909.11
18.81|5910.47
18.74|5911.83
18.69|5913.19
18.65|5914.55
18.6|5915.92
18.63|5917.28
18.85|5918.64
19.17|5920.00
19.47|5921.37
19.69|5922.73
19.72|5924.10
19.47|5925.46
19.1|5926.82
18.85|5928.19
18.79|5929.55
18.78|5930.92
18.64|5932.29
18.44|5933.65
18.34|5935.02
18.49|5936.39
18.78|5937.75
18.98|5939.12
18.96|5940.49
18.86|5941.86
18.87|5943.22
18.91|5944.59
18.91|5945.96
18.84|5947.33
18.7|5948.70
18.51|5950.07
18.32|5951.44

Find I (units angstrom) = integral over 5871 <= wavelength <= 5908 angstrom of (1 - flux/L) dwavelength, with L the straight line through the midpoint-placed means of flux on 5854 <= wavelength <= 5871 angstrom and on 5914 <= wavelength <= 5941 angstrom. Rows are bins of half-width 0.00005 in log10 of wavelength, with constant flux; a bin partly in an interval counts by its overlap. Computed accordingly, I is 2.5 angstrom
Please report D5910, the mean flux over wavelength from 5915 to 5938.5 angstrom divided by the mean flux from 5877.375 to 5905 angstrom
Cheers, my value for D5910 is 1.12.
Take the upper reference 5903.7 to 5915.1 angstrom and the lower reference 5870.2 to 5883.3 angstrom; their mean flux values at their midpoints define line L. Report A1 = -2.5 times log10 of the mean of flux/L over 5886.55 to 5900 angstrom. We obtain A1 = 0.23 mag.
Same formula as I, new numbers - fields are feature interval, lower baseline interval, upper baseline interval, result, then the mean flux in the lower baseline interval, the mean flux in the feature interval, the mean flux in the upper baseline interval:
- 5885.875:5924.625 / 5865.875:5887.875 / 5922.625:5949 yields 2.1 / 18.4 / 17.6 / 18.9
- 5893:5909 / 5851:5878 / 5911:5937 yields 1.3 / 18.6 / 17.3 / 18.9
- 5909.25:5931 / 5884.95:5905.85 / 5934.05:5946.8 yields -1.6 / 16.3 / 19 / 18.8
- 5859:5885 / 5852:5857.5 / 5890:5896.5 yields -2.1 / 19.1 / 18.5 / 14.9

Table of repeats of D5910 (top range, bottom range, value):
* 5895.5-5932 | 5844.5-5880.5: 0.99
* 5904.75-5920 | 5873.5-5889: 1.03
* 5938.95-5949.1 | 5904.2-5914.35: 1.00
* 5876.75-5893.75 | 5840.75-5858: 0.90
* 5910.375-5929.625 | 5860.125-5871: 1.05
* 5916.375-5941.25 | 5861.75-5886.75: 1.03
